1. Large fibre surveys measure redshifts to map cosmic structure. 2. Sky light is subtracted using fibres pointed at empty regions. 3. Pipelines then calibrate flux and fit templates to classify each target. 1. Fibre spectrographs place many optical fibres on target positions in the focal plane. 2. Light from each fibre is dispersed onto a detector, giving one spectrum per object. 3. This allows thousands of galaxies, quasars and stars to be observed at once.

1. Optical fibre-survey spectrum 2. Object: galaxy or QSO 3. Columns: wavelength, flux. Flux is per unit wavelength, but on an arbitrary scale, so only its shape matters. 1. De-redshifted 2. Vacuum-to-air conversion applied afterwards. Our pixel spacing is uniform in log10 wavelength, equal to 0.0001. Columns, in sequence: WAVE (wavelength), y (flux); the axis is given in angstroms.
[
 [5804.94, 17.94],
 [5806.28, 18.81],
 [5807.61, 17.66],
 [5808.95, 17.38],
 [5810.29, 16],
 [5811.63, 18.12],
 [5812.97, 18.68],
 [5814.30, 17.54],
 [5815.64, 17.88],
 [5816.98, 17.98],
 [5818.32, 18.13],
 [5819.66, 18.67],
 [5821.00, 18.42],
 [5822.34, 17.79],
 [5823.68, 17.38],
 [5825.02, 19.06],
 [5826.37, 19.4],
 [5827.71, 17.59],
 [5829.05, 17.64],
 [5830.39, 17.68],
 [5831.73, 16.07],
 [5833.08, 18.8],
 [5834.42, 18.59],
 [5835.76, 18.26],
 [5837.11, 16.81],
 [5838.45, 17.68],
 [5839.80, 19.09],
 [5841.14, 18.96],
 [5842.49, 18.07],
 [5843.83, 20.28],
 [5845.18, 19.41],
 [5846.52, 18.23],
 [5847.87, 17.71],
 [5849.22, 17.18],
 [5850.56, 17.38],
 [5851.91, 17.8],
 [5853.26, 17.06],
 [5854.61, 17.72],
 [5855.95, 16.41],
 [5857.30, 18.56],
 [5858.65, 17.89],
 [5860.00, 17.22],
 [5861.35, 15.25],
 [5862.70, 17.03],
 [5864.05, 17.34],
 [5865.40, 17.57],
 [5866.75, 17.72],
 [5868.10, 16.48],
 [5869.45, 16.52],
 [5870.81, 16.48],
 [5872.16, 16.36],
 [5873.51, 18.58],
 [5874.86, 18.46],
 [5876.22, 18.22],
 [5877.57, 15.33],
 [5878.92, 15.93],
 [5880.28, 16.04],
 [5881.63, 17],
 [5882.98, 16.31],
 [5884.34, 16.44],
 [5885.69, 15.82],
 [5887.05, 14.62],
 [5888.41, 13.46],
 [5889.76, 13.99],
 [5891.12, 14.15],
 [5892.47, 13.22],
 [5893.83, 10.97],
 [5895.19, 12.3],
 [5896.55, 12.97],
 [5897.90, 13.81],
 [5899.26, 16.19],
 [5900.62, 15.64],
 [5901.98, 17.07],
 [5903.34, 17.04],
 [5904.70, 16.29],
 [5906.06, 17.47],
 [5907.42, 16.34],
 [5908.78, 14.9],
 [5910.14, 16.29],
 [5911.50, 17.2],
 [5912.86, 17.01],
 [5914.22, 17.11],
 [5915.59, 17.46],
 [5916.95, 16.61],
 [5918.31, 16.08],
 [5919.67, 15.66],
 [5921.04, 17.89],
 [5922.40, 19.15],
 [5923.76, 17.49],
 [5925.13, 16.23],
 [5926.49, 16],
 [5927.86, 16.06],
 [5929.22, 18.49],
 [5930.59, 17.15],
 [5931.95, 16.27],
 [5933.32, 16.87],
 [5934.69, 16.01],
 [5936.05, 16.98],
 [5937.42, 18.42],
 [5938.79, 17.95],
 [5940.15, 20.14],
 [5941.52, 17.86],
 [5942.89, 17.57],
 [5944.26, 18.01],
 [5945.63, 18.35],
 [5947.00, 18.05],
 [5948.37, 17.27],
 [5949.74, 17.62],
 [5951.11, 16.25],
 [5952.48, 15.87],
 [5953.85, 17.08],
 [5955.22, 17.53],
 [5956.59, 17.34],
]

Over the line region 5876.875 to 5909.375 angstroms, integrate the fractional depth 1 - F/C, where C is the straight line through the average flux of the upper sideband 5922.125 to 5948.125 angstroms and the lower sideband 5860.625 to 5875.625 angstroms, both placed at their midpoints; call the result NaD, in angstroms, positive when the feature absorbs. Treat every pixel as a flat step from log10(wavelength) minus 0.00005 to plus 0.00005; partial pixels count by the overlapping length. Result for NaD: 3.9 angstroms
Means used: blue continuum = 17.1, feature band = 15.1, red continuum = 17.5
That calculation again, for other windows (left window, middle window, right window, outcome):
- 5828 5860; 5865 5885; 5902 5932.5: 0.7 angstroms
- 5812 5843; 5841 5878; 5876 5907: -2.0 angstroms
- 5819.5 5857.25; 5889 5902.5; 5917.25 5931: 2.6 angstroms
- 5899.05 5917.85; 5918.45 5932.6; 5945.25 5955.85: -0.1 angstroms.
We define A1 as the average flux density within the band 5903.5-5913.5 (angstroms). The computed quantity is 16.5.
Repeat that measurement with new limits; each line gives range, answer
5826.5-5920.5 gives 16.7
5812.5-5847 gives 18.2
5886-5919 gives 15.3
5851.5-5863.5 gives 17.2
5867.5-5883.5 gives 16.8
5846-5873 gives 17.2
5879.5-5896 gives 14.5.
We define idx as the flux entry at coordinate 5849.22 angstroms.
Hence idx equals 17.18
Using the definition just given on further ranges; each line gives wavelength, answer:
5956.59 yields 17.34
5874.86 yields 18.46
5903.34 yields 17.04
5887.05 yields 14.62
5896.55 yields 12.97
